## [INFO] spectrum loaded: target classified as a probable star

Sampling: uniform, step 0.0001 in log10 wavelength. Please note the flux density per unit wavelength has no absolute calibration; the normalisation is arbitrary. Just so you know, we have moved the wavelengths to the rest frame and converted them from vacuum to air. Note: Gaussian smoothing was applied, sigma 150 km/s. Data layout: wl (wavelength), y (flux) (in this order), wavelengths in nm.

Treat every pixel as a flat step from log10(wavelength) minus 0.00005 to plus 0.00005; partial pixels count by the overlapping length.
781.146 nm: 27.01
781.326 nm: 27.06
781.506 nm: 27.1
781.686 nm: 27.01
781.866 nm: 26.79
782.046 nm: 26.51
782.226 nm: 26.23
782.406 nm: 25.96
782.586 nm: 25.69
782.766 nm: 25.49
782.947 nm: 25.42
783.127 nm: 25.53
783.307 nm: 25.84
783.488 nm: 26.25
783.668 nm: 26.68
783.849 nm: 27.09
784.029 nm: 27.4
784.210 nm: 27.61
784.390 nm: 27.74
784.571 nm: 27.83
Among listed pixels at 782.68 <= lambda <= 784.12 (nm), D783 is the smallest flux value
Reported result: 25.42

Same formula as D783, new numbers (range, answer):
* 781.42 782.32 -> 26.23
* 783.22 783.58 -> 25.84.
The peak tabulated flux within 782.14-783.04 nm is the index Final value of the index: 26.23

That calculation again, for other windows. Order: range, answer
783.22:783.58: 26.25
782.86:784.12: 27.4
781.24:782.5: 27.1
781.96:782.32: 26.51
